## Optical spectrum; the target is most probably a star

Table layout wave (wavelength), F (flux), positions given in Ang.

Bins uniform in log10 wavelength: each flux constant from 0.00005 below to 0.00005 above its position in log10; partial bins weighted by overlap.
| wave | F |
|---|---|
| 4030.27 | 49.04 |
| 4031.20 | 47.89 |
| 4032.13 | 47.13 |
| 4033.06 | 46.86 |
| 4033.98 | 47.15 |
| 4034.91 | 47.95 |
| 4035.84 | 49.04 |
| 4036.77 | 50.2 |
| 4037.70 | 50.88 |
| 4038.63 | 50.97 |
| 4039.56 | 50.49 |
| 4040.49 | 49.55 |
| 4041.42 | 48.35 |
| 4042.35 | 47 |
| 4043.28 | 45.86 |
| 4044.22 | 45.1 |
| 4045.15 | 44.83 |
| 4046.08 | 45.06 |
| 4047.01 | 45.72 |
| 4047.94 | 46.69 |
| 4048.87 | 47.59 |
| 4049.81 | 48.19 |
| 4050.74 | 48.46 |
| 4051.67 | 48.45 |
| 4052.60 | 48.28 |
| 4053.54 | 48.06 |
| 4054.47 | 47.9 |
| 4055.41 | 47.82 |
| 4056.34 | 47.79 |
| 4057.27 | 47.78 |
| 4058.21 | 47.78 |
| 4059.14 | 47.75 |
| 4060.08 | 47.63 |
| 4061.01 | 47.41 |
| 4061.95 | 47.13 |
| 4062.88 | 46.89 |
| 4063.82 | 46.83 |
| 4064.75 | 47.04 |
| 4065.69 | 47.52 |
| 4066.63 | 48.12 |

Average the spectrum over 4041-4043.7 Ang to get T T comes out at 47.1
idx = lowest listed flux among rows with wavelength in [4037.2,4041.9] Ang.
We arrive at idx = 48.35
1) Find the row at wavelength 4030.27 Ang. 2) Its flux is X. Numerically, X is 49.04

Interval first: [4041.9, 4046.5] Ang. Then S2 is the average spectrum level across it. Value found 45.5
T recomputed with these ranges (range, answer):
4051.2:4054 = 48.2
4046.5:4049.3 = 46.7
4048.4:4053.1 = 48.2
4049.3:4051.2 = 48.2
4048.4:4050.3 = 47.8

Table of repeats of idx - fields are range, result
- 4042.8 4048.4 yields 44.83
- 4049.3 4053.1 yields 48.19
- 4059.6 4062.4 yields 47.13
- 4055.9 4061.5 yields 47.41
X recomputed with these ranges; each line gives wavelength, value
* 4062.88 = 46.89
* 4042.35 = 47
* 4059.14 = 47.75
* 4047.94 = 46.69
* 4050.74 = 48.46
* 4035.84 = 49.04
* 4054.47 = 47.9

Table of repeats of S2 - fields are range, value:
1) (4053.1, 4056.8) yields 47.9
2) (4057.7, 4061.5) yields 47.6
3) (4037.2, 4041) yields 50.4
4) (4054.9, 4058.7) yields 47.8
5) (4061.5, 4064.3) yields 47.1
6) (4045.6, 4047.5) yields 45.5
